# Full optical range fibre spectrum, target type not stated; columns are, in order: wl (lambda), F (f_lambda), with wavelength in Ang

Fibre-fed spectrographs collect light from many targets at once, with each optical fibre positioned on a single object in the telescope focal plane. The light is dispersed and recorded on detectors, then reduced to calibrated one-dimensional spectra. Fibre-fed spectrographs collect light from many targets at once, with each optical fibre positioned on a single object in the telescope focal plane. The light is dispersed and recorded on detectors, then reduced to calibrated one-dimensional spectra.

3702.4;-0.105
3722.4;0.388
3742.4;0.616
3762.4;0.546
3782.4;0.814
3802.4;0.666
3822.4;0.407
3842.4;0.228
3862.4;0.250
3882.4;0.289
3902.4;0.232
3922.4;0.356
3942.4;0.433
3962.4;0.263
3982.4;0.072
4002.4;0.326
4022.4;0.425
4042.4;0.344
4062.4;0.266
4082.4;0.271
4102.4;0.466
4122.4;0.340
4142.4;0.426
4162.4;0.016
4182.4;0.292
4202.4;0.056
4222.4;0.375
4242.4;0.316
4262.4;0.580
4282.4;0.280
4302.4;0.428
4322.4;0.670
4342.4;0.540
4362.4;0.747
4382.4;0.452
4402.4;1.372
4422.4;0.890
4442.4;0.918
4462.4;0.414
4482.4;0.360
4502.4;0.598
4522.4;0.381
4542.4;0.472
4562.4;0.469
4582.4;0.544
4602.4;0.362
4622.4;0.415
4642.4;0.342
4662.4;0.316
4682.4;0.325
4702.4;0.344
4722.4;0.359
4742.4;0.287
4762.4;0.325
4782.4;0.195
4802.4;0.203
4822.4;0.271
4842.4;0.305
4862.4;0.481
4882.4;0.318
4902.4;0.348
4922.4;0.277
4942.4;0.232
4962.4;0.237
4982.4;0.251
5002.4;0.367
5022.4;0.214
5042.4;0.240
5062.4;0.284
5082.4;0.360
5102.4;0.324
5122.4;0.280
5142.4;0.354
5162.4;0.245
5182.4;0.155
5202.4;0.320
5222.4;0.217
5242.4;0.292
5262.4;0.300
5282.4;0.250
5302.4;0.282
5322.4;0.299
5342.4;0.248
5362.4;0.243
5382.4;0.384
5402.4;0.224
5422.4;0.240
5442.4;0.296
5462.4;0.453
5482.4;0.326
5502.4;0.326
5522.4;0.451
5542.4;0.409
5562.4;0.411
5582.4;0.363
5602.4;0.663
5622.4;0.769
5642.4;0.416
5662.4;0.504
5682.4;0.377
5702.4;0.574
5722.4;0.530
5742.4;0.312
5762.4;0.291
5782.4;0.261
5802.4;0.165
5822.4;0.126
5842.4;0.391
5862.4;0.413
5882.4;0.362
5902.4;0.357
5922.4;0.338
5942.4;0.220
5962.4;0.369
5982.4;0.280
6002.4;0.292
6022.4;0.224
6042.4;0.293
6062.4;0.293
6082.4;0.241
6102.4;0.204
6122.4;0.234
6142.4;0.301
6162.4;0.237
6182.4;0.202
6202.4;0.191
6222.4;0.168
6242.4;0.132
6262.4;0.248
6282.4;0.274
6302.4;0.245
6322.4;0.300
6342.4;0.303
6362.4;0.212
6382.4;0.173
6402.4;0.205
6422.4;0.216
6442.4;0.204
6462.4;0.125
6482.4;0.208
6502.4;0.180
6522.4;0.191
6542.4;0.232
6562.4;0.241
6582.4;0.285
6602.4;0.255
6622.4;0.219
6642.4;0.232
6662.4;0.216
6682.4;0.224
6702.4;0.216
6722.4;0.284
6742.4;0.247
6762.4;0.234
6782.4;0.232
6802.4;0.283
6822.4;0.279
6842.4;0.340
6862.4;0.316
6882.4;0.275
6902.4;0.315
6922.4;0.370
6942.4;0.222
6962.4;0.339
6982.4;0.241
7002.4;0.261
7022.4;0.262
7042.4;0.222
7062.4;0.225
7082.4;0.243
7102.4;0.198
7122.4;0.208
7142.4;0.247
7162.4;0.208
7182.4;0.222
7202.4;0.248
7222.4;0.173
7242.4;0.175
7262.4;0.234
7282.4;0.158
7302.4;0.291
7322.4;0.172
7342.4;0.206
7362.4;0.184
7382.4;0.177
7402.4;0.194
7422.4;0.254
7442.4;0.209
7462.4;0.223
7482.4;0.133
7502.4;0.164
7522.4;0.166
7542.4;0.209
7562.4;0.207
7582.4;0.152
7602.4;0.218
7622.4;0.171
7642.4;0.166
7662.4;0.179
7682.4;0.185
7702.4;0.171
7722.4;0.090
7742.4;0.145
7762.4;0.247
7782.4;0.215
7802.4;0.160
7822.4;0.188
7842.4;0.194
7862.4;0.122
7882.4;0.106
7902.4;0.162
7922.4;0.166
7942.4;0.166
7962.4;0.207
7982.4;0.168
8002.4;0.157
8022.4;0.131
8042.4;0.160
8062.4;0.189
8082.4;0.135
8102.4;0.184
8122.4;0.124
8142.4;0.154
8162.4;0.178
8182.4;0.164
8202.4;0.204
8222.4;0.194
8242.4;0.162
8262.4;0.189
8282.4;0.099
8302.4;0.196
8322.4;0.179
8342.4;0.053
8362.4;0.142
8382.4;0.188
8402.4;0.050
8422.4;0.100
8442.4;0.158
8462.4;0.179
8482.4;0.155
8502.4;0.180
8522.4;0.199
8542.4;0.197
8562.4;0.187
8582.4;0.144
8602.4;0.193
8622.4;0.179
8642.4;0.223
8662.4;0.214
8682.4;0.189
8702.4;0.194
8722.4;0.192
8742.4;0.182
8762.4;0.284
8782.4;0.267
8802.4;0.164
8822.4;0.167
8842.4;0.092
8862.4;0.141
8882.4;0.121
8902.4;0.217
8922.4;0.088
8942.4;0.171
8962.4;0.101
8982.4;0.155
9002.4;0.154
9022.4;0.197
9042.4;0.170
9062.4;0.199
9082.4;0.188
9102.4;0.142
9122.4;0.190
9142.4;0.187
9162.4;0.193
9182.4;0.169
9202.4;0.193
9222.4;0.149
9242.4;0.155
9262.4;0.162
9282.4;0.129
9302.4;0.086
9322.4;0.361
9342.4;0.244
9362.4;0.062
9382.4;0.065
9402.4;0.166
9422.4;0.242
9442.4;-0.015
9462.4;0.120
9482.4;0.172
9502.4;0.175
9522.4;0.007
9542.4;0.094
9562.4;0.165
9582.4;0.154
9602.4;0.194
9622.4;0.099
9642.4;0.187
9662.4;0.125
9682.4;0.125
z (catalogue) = 2.61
